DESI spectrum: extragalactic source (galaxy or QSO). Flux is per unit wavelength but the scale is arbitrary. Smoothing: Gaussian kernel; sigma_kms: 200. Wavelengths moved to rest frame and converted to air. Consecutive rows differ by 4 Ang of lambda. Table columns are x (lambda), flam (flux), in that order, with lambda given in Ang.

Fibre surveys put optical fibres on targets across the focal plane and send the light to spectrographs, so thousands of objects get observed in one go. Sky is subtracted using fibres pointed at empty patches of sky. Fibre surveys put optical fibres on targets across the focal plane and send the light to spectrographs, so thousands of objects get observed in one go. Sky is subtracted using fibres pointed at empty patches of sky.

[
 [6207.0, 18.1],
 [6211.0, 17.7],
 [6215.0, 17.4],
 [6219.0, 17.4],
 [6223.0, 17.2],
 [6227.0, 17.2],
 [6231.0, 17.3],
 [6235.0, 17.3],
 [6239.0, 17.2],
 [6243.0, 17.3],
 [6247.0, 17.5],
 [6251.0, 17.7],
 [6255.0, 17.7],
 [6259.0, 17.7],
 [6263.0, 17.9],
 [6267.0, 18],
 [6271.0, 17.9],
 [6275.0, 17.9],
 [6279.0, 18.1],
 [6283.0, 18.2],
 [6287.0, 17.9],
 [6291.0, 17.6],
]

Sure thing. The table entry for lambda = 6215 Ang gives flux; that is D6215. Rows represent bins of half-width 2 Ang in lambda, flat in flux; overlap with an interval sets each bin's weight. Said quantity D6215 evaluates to 17.4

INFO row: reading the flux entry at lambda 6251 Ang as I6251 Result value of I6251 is 17.7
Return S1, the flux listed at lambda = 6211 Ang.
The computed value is 17.7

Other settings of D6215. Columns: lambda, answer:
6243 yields 17.3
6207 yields 18.1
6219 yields 17.4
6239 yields 17.2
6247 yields 17.5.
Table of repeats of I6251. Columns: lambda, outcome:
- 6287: 17.9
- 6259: 17.7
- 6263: 17.9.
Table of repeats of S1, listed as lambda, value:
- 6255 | 17.7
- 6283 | 18.2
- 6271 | 17.9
